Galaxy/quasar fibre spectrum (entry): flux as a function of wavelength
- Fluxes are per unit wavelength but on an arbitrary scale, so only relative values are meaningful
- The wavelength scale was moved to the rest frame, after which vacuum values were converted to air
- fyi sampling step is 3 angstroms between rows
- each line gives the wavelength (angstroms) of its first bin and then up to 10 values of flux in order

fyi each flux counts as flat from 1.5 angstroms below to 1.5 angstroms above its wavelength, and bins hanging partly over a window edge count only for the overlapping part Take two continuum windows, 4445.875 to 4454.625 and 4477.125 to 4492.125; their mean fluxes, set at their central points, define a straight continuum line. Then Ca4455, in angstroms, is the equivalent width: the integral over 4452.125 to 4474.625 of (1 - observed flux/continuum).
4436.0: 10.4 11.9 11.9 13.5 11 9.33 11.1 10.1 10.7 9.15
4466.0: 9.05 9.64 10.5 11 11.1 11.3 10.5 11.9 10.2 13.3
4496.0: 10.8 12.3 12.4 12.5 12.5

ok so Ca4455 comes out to 1.53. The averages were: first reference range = 10.6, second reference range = 11.1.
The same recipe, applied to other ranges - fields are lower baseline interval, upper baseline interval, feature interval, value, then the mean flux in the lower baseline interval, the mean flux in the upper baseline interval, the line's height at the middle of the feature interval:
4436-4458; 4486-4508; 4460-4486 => 2.9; 11.2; 12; 11.6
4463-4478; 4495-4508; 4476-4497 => -0.4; 10.1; 12.1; 11.1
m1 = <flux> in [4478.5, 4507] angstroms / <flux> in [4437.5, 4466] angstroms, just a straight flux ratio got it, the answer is 1.08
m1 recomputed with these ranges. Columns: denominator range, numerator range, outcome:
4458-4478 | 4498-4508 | 1.23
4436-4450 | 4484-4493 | 0.96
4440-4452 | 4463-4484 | 0.90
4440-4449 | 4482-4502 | 0.95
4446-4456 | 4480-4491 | 1.04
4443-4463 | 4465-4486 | 0.97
